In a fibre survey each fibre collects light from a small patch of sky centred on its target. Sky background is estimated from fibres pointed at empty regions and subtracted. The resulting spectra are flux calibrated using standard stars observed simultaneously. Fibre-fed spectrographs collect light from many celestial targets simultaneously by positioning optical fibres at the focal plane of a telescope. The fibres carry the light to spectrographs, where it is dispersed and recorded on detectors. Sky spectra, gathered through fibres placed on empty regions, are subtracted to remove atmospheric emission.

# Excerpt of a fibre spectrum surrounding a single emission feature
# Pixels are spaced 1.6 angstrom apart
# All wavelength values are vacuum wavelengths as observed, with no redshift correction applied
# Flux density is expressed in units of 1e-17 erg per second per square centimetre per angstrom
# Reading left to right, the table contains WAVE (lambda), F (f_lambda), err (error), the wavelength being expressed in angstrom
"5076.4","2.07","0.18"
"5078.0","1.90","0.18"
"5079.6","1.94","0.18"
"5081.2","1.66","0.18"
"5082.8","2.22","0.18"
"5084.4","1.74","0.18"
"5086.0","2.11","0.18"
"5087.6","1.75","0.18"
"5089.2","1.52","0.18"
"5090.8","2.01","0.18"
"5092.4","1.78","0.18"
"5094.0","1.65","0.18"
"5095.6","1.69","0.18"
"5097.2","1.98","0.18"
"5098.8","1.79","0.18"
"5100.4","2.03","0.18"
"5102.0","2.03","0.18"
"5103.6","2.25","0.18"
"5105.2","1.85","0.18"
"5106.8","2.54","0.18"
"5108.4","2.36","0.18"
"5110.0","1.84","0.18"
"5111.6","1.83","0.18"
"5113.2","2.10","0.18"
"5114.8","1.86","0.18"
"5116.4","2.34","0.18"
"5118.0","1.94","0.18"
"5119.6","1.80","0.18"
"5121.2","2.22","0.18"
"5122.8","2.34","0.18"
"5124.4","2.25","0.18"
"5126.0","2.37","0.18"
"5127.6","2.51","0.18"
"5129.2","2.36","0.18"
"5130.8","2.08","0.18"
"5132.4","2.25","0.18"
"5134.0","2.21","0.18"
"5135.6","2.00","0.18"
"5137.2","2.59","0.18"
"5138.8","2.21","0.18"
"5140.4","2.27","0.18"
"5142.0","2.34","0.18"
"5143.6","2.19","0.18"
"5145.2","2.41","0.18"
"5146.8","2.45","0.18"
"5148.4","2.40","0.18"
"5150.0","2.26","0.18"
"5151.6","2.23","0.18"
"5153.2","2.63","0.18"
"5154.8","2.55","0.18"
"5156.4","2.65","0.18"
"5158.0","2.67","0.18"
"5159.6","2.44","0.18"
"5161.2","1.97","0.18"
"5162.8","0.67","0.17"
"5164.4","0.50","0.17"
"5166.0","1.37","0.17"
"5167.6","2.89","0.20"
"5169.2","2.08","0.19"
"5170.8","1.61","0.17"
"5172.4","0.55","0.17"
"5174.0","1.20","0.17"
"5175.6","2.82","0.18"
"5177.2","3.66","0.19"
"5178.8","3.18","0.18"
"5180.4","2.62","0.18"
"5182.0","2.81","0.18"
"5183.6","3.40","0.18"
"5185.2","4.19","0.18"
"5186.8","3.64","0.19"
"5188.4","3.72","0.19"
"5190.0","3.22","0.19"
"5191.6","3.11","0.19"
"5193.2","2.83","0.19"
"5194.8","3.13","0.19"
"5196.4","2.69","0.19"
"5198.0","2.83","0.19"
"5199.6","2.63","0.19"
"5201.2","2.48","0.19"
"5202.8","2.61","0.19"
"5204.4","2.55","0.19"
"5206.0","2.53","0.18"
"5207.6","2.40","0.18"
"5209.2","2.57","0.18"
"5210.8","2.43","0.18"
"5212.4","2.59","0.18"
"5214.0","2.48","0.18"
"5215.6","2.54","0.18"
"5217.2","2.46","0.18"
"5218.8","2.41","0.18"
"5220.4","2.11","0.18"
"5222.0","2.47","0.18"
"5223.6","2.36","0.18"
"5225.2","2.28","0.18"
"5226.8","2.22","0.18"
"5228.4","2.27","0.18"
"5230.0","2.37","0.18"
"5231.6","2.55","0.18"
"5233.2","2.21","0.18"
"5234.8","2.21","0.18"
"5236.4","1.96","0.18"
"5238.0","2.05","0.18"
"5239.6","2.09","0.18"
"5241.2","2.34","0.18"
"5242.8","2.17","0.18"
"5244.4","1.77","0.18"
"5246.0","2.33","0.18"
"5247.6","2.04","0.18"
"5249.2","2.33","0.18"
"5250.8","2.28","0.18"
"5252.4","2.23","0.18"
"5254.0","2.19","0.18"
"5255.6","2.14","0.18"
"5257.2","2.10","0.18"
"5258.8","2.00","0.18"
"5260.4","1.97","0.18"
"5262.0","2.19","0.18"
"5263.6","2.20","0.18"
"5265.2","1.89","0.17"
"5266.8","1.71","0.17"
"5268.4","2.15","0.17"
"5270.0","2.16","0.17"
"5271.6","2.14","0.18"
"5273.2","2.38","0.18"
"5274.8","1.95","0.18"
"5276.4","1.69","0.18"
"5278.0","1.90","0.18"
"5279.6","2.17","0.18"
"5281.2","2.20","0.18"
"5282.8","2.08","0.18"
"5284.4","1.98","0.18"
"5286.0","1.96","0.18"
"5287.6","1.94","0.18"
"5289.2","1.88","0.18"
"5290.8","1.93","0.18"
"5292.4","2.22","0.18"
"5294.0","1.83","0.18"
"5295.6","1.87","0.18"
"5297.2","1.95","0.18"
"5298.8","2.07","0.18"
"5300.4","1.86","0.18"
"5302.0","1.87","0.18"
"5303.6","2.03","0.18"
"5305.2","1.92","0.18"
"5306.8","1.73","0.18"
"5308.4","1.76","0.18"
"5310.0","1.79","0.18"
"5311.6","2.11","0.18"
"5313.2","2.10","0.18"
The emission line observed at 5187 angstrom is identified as C IV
